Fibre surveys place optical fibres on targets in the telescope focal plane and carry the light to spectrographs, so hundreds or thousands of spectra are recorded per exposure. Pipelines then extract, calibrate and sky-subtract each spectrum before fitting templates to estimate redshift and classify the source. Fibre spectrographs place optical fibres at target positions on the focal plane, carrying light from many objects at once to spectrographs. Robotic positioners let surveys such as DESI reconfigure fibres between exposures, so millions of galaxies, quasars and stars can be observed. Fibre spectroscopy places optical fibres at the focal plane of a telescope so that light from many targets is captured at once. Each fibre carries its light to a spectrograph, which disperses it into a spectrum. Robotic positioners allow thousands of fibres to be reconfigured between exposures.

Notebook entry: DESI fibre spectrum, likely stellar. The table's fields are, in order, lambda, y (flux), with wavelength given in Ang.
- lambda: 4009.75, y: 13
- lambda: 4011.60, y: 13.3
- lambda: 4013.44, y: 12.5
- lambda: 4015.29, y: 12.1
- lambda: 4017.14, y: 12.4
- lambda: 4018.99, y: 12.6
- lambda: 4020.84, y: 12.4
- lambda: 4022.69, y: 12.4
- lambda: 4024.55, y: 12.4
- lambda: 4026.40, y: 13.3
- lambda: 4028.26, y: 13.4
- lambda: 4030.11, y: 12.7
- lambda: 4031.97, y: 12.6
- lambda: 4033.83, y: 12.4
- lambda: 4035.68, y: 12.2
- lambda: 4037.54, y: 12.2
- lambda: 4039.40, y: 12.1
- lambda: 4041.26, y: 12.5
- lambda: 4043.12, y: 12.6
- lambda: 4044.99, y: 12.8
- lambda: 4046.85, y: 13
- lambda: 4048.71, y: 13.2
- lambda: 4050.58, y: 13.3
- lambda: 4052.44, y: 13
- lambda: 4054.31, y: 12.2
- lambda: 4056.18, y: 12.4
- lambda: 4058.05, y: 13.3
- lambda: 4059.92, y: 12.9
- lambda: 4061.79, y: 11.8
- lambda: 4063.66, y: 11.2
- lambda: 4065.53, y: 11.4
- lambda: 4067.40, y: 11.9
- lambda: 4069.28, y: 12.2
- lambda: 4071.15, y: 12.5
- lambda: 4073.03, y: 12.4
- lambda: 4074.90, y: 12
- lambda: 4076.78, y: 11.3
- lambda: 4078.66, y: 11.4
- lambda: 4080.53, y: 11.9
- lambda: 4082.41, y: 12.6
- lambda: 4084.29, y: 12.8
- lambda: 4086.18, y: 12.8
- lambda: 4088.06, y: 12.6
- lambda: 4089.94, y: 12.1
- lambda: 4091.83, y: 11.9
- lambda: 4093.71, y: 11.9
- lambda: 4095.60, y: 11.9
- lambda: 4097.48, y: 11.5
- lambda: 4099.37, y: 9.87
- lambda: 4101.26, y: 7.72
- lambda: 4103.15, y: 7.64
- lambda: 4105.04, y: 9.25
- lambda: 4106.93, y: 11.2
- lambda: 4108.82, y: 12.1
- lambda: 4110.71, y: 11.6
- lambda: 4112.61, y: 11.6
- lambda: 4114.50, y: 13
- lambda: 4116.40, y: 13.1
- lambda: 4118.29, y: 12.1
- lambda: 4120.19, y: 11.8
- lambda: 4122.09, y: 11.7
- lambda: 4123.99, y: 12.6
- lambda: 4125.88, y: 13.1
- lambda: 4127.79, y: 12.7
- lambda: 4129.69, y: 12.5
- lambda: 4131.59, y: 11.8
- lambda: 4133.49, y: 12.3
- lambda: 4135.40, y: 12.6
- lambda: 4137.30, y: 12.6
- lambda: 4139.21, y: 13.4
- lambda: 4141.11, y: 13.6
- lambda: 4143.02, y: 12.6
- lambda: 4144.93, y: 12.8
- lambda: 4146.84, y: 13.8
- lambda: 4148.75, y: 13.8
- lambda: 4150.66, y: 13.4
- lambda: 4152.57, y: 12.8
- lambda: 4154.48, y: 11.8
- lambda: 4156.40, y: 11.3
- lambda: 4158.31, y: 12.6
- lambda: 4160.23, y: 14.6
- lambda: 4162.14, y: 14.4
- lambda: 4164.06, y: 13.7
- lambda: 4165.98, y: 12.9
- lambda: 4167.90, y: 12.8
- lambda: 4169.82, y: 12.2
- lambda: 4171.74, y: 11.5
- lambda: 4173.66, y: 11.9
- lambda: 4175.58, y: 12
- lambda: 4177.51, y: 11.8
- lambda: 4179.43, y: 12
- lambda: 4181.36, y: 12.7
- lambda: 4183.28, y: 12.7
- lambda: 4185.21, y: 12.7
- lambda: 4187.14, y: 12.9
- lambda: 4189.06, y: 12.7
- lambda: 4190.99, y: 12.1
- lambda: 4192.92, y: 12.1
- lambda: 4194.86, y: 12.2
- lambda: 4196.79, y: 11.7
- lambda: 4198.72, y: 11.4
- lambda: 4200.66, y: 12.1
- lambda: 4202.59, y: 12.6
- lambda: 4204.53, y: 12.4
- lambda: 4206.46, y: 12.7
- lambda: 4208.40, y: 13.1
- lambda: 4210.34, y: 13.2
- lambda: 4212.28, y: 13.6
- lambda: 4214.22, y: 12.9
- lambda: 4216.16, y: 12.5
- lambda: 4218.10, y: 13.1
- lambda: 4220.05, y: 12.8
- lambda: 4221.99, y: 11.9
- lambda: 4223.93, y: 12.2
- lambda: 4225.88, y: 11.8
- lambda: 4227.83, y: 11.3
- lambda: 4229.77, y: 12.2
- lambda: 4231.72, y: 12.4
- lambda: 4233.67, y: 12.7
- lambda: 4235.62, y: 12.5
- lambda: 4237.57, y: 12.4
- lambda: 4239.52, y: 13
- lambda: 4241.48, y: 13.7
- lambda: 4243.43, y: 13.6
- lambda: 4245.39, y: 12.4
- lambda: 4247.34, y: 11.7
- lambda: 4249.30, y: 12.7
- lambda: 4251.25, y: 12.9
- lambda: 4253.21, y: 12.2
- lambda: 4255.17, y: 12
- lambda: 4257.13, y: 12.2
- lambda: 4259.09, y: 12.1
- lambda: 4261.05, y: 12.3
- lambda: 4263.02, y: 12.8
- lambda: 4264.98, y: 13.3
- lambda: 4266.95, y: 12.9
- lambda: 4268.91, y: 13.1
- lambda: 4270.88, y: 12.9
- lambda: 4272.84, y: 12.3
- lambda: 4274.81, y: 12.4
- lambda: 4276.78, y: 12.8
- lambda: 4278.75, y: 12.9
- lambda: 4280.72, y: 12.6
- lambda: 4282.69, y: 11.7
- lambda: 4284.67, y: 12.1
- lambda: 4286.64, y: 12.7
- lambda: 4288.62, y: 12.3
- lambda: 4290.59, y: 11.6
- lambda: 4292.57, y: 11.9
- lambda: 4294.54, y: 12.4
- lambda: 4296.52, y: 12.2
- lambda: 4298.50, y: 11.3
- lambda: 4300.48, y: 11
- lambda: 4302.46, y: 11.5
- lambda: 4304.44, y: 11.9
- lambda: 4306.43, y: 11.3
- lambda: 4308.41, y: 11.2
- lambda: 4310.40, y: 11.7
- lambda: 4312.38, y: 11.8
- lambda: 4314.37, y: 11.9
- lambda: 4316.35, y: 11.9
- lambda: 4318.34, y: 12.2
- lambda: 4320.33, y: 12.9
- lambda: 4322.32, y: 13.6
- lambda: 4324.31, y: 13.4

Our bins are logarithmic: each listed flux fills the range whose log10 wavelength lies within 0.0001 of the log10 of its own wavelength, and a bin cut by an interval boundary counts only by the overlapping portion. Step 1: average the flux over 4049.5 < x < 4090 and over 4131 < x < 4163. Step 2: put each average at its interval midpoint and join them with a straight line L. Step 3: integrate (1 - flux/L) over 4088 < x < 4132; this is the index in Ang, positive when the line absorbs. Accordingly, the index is 3.9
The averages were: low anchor 12.3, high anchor 13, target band 11.5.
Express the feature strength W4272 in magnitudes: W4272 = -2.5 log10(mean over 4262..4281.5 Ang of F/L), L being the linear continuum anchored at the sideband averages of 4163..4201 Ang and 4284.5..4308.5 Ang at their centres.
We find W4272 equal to -0.08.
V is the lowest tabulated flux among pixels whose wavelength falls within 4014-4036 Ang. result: 12.1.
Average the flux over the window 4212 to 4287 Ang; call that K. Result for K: 12.5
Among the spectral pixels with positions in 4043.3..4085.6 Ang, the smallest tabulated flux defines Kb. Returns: 11.2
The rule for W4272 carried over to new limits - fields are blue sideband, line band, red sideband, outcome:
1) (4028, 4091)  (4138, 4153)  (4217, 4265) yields -0.072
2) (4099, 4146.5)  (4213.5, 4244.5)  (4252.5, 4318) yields -0.044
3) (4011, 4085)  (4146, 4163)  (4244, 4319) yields -0.071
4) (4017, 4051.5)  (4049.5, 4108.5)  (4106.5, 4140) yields 0.071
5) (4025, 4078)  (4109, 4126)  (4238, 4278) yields 0.024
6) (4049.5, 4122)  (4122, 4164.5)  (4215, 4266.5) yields -0.074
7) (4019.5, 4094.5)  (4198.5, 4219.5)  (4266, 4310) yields -0.045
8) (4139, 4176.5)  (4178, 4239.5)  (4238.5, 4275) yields 0.028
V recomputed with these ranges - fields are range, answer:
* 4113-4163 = 11.3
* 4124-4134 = 11.8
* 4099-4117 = 7.64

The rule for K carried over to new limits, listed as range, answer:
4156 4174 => 12.9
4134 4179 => 12.8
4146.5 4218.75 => 12.6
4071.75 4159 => 12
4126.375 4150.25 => 12.9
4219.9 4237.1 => 12.2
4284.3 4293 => 12.1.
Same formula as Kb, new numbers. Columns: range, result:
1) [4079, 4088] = 11.9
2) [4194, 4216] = 11.4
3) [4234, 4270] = 11.7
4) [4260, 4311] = 11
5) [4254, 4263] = 12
